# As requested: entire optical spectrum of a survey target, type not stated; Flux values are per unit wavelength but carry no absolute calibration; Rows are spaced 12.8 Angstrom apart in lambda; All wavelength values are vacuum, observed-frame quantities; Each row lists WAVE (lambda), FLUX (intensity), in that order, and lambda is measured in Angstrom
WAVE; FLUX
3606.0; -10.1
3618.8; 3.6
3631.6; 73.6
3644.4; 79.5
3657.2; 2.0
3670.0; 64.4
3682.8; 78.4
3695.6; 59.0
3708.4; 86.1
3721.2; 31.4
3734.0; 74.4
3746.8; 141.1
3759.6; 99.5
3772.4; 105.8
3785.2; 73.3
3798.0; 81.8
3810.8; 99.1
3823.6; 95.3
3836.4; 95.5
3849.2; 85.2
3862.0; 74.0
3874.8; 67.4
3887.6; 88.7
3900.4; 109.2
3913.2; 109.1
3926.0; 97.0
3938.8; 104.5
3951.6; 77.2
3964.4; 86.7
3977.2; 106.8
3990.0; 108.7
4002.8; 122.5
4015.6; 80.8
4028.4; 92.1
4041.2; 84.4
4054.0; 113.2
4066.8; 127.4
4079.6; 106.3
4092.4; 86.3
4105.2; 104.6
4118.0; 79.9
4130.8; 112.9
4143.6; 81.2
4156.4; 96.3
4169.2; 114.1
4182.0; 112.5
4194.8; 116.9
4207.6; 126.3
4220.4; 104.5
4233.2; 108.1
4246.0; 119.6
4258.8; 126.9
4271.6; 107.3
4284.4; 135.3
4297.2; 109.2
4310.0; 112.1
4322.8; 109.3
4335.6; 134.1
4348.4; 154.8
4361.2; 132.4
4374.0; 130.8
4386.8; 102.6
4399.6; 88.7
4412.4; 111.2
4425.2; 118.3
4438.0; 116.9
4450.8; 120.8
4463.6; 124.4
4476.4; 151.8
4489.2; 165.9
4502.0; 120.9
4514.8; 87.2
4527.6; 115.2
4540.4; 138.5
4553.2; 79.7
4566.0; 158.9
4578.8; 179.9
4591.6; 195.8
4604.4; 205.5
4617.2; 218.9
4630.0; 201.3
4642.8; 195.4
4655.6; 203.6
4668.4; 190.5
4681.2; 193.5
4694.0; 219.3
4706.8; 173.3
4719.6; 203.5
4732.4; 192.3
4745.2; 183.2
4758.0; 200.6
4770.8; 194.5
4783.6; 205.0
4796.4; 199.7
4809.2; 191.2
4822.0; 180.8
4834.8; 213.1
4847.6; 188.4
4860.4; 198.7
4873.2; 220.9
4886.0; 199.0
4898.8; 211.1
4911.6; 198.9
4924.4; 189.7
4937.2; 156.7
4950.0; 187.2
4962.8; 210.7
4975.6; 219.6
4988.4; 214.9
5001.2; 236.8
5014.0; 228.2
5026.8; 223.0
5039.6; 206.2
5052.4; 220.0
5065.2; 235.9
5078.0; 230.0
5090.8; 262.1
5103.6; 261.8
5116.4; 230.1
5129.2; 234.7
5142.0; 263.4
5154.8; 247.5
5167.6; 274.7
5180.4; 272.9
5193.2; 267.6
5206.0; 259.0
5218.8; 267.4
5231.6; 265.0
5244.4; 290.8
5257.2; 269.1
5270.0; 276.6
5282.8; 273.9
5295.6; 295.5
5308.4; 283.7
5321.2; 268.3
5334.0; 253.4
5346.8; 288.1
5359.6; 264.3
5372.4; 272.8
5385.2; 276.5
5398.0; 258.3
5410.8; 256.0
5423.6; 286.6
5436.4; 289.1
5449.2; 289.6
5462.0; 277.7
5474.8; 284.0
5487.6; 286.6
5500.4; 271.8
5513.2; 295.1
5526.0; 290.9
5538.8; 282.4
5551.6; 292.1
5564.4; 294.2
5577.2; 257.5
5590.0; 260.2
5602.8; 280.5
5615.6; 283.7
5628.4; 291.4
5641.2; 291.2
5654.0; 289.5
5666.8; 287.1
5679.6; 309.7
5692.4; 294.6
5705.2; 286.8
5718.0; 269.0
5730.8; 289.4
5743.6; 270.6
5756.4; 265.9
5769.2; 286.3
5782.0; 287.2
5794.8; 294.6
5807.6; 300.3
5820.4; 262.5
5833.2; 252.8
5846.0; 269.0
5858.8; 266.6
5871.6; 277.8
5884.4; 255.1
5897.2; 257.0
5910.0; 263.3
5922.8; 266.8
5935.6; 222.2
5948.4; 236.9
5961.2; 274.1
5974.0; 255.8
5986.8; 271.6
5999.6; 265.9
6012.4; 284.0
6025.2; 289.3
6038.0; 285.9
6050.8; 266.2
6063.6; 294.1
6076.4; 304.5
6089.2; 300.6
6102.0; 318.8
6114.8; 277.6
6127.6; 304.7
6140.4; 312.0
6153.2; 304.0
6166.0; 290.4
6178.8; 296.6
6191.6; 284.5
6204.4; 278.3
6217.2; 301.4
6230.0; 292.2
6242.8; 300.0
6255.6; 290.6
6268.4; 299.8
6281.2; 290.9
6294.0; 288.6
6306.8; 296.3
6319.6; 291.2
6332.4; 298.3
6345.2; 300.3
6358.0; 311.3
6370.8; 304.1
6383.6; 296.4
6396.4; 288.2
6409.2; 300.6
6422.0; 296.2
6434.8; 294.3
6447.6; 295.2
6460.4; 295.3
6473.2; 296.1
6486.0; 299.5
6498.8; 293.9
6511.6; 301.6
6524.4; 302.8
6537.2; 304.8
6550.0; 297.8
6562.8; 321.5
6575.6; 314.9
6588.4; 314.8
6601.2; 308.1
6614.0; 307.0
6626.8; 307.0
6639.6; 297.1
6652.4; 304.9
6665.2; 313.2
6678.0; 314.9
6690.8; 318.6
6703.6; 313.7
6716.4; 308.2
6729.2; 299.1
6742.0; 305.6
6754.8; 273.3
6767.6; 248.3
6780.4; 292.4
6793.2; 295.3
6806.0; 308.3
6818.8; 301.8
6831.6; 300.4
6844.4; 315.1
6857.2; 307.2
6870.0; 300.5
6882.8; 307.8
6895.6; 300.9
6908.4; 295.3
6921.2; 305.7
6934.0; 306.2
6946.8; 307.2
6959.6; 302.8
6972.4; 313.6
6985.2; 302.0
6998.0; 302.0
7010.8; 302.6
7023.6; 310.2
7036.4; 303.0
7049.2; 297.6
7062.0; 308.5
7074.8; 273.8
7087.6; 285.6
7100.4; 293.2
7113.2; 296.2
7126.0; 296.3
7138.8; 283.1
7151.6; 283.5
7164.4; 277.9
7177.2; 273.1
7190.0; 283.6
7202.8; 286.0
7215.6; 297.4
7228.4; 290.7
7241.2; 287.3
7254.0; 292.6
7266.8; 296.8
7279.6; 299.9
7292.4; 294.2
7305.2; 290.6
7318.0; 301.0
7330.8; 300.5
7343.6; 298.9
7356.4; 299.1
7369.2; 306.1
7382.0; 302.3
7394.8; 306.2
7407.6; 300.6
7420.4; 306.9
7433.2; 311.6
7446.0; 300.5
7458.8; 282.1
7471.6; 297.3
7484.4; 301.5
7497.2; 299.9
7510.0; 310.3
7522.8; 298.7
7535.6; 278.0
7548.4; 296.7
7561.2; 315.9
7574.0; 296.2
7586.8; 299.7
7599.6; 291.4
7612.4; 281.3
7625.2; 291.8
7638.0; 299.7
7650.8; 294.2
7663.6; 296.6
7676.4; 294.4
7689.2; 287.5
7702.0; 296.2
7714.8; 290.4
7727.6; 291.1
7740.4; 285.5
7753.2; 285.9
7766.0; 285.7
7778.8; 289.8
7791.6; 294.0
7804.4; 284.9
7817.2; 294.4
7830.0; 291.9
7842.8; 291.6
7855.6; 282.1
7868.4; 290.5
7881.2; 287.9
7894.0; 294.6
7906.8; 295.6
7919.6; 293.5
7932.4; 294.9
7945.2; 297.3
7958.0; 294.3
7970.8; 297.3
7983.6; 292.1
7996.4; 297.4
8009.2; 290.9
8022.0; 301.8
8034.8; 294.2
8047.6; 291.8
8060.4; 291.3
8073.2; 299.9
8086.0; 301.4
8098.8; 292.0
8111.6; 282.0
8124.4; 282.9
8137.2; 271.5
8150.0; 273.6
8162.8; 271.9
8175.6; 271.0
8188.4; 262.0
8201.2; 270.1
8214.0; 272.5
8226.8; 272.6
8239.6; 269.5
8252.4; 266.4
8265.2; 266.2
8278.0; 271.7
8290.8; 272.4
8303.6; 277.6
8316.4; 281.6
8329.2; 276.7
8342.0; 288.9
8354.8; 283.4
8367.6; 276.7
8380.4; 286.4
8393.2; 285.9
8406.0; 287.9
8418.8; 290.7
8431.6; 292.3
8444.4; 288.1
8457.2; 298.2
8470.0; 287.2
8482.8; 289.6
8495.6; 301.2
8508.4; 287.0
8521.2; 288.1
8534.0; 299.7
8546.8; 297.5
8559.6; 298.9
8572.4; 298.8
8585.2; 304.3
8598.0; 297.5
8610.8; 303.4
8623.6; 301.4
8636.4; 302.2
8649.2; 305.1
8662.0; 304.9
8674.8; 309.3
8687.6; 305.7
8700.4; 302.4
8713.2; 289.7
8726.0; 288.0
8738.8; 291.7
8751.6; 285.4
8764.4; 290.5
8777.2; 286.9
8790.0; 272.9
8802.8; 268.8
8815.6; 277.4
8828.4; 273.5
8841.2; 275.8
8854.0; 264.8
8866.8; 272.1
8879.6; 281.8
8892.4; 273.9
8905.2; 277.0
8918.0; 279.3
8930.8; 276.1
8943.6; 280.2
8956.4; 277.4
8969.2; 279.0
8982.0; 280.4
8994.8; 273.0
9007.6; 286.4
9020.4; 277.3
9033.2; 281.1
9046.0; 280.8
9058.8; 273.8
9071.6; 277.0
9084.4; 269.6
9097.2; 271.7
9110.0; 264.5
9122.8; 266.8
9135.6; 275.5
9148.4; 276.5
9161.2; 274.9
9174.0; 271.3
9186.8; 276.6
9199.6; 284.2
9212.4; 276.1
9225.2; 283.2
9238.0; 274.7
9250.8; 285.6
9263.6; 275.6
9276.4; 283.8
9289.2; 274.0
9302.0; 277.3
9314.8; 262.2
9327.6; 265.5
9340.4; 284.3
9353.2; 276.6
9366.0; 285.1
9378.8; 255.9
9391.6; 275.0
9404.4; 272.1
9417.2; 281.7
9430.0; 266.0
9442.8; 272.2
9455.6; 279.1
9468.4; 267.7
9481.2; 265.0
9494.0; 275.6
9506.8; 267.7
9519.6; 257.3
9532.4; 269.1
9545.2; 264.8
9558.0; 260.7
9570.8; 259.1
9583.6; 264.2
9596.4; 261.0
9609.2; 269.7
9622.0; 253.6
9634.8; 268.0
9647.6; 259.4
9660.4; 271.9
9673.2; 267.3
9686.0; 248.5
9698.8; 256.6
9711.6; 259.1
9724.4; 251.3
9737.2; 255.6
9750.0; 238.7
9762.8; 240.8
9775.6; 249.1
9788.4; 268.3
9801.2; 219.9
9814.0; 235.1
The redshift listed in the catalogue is 0.148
